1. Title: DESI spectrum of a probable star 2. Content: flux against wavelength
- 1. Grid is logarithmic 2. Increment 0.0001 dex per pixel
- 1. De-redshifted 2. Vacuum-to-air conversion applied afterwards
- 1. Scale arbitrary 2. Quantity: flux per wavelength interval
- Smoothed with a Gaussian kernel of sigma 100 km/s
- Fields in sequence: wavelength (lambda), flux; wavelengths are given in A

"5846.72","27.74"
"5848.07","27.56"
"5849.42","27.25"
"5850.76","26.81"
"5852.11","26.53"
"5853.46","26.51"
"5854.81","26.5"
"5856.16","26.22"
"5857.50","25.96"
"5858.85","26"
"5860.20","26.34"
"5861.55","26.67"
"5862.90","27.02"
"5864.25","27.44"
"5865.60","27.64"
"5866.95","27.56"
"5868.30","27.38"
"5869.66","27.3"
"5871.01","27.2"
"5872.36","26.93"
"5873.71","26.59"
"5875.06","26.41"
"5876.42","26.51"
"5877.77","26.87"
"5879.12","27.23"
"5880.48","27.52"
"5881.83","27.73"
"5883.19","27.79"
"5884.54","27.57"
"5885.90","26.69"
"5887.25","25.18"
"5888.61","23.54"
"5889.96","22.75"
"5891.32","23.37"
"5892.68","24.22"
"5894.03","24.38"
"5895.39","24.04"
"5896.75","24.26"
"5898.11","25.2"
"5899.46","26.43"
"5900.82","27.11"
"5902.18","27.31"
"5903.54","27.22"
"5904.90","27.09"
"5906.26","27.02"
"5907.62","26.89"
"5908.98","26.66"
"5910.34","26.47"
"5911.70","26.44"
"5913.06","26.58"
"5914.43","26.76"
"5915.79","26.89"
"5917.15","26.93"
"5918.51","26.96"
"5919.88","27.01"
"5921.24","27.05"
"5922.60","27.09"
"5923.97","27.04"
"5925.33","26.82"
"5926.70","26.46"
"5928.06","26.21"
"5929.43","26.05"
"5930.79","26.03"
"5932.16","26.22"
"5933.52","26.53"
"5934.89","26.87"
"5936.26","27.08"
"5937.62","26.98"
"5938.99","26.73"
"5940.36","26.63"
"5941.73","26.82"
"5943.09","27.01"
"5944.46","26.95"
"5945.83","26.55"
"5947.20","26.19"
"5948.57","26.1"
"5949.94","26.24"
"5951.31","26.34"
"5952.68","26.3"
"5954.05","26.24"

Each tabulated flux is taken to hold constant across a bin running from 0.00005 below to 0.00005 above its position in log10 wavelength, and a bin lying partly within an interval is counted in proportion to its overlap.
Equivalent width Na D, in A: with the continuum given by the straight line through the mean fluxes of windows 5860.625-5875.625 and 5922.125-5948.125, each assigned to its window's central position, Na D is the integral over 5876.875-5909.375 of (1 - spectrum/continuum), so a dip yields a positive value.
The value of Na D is 1.1 A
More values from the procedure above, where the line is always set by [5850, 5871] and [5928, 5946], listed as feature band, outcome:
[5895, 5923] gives 0.1 A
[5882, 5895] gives 0.8 A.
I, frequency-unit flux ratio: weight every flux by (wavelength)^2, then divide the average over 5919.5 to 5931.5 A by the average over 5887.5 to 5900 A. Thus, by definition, 1.11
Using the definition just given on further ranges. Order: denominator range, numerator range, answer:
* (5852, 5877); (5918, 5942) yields 1.02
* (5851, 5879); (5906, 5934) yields 1.01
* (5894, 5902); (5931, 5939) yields 1.06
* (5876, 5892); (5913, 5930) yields 1.04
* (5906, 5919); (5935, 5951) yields 1.01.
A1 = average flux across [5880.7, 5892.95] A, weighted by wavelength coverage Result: 25.5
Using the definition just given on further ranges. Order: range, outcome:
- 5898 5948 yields 26.7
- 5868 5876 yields 26.9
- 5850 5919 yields 26.4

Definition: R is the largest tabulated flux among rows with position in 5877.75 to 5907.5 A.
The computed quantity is 27.79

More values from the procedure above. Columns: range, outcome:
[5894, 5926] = 27.31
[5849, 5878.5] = 27.64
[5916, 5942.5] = 27.09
